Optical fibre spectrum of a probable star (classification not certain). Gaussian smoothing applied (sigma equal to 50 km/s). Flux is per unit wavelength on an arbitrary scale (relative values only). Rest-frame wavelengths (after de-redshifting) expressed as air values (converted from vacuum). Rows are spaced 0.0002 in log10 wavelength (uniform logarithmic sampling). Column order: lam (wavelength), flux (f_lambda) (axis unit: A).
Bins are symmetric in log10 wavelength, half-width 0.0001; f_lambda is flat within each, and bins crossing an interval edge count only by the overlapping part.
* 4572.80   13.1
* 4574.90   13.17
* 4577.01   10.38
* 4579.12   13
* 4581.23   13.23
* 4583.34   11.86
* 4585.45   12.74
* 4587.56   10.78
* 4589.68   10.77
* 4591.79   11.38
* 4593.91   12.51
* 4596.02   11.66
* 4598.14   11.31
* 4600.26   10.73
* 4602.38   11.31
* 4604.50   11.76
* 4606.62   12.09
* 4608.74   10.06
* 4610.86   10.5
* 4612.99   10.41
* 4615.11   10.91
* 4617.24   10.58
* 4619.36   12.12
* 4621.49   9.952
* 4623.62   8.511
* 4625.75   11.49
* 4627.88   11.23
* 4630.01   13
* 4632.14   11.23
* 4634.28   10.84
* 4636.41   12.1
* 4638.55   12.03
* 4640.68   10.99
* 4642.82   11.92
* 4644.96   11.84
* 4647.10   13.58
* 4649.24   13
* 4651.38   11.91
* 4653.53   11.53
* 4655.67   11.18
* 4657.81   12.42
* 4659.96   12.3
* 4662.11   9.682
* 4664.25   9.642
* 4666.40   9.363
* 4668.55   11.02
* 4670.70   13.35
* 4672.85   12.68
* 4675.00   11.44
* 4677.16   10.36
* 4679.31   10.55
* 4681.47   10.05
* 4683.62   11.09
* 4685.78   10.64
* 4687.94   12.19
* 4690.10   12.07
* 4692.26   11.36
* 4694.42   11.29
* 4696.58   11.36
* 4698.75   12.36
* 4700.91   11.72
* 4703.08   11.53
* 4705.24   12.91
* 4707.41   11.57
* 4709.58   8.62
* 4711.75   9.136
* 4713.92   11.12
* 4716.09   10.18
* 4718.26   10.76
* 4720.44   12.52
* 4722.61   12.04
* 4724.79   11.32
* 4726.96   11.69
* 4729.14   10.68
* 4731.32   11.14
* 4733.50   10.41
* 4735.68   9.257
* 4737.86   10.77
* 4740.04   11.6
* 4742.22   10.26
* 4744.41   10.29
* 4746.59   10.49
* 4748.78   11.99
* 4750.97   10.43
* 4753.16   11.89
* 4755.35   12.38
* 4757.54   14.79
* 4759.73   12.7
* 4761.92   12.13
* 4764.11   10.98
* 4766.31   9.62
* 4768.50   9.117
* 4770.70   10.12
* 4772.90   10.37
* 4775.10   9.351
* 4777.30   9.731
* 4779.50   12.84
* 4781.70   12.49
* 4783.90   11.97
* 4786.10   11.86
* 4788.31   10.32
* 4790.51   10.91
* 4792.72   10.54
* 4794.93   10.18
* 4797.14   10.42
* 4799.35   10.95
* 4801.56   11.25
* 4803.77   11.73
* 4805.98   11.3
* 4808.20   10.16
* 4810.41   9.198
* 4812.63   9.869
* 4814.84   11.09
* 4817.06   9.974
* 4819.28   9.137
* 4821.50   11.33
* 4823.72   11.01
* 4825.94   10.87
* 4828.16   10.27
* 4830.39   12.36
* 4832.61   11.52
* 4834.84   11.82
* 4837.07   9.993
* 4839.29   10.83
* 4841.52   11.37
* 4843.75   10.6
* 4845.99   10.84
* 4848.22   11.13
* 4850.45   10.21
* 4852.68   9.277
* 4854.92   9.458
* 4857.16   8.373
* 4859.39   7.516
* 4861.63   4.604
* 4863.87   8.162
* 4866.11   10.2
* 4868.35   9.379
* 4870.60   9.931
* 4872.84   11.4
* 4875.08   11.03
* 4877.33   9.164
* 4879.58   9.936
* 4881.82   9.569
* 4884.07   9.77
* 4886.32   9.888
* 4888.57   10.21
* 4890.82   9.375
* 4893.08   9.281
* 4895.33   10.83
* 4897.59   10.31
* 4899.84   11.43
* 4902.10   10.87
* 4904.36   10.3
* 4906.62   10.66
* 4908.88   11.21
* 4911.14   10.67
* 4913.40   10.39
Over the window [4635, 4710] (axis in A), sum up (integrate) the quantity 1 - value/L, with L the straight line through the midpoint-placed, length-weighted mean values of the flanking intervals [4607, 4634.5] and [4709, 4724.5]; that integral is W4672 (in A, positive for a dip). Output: -4.9 A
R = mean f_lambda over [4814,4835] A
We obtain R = 10.9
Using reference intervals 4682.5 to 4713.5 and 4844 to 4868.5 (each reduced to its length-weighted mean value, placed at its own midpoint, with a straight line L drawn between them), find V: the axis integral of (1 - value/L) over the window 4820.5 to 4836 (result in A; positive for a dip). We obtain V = -3.1 A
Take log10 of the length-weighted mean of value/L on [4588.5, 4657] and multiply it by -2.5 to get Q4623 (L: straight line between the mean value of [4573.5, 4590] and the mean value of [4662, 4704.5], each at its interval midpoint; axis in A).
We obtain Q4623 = 0.03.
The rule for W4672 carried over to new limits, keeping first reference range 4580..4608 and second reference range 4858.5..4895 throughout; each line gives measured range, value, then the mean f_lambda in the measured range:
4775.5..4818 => -3.48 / 10.9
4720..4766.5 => -3.93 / 11.4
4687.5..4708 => -1.87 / 11.8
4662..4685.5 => 0.34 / 10.9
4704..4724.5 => -0.56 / 11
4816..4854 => -3.94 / 10.7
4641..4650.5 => -0.99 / 12.4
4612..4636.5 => 0.96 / 11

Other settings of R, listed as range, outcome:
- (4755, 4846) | 10.9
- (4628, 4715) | 11.4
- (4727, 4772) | 11.1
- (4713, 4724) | 11.3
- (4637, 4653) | 12.2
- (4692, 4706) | 11.8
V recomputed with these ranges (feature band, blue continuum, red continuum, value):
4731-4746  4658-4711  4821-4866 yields 0.45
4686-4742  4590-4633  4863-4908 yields -2.15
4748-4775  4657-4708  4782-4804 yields -0.39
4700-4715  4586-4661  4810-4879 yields -0.02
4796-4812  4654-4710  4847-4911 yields -0.51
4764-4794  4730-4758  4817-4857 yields 0.59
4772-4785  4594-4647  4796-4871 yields -0.85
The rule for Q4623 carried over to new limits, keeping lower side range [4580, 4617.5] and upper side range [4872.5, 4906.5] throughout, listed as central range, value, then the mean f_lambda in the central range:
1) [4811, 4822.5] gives 0.03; 10.2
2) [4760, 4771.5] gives 0.01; 10.6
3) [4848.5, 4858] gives 0.09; 9.51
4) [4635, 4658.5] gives -0.08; 12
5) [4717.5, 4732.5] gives -0.06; 11.5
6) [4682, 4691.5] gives -0.04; 11.4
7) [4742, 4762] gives -0.10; 11.8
